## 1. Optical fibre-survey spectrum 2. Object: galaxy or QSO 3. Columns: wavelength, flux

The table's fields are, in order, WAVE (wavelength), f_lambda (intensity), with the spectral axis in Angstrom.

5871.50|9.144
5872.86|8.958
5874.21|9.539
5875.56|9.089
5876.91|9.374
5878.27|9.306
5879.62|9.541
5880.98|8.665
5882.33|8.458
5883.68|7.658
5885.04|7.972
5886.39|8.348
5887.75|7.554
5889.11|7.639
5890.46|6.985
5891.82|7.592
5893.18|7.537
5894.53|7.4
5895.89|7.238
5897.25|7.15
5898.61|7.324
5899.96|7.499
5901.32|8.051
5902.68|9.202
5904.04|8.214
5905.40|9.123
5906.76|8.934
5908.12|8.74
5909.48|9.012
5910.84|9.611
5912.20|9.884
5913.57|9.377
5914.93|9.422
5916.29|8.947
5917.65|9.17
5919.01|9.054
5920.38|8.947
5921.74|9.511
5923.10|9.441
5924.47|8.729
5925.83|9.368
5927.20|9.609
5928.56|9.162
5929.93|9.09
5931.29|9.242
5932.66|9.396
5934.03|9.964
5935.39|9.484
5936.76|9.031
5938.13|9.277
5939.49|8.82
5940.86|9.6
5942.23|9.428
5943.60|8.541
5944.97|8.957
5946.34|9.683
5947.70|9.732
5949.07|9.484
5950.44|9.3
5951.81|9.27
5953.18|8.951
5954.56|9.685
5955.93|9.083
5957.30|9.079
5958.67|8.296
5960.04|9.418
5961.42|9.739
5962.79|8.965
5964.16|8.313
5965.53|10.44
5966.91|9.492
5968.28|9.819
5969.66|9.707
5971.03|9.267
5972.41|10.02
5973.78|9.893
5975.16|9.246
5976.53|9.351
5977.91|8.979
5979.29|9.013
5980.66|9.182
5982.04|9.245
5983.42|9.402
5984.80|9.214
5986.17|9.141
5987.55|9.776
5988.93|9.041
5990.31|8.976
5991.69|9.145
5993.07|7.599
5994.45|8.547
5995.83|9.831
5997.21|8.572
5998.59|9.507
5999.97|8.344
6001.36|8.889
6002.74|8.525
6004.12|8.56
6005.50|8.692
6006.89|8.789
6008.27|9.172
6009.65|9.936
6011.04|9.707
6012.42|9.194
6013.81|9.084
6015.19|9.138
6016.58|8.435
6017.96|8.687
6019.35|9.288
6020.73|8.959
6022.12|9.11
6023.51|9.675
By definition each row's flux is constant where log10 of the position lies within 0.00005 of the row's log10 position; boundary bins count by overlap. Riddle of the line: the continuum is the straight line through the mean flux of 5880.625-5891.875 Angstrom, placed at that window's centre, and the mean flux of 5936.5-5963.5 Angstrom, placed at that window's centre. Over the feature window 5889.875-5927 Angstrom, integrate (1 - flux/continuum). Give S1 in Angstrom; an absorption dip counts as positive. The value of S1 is -1.1 Angstrom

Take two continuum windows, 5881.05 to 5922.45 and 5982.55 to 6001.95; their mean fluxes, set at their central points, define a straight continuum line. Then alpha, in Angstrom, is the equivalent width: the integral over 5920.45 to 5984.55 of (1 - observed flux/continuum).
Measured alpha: -4.3 Angstrom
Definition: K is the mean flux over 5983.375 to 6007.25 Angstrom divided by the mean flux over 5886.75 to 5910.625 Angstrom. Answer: 1.1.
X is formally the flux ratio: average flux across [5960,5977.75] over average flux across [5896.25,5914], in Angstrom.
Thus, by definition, 1.1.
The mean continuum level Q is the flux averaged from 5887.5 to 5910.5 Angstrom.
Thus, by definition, 7.99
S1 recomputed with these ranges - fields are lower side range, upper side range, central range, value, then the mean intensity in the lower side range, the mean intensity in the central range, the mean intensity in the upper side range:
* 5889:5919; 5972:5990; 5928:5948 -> -1.1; 8.4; 9.29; 9.33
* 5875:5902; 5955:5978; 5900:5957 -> -3.1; 8.01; 9.19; 9.37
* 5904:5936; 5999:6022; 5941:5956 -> -0.2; 9.25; 9.3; 8.97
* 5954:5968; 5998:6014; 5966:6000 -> -0.3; 9.27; 9.24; 9.02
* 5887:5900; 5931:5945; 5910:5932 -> -1.9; 7.39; 9.28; 9.26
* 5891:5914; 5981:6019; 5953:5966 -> -0.7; 8.33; 9.19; 9.01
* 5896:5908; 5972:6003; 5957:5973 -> -0.9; 8.17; 9.38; 9.11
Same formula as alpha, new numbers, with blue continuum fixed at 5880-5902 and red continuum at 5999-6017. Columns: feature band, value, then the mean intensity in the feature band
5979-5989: -0.6 Angstrom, 9.28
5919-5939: -2.9 Angstrom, 9.29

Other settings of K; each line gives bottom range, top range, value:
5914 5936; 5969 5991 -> 1.01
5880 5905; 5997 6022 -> 1.15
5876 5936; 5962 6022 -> 1.05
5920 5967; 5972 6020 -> 0.98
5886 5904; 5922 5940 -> 1.21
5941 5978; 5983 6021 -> 0.96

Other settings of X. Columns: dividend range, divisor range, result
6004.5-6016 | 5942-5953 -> 0.99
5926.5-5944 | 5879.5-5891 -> 1.16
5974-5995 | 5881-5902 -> 1.18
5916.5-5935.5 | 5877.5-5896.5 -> 1.16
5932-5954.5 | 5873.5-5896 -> 1.13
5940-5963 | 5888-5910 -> 1.16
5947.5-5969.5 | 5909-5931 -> 1.00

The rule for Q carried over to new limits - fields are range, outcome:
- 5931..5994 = 9.27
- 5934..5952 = 9.31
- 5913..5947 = 9.25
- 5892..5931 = 8.73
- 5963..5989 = 9.4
